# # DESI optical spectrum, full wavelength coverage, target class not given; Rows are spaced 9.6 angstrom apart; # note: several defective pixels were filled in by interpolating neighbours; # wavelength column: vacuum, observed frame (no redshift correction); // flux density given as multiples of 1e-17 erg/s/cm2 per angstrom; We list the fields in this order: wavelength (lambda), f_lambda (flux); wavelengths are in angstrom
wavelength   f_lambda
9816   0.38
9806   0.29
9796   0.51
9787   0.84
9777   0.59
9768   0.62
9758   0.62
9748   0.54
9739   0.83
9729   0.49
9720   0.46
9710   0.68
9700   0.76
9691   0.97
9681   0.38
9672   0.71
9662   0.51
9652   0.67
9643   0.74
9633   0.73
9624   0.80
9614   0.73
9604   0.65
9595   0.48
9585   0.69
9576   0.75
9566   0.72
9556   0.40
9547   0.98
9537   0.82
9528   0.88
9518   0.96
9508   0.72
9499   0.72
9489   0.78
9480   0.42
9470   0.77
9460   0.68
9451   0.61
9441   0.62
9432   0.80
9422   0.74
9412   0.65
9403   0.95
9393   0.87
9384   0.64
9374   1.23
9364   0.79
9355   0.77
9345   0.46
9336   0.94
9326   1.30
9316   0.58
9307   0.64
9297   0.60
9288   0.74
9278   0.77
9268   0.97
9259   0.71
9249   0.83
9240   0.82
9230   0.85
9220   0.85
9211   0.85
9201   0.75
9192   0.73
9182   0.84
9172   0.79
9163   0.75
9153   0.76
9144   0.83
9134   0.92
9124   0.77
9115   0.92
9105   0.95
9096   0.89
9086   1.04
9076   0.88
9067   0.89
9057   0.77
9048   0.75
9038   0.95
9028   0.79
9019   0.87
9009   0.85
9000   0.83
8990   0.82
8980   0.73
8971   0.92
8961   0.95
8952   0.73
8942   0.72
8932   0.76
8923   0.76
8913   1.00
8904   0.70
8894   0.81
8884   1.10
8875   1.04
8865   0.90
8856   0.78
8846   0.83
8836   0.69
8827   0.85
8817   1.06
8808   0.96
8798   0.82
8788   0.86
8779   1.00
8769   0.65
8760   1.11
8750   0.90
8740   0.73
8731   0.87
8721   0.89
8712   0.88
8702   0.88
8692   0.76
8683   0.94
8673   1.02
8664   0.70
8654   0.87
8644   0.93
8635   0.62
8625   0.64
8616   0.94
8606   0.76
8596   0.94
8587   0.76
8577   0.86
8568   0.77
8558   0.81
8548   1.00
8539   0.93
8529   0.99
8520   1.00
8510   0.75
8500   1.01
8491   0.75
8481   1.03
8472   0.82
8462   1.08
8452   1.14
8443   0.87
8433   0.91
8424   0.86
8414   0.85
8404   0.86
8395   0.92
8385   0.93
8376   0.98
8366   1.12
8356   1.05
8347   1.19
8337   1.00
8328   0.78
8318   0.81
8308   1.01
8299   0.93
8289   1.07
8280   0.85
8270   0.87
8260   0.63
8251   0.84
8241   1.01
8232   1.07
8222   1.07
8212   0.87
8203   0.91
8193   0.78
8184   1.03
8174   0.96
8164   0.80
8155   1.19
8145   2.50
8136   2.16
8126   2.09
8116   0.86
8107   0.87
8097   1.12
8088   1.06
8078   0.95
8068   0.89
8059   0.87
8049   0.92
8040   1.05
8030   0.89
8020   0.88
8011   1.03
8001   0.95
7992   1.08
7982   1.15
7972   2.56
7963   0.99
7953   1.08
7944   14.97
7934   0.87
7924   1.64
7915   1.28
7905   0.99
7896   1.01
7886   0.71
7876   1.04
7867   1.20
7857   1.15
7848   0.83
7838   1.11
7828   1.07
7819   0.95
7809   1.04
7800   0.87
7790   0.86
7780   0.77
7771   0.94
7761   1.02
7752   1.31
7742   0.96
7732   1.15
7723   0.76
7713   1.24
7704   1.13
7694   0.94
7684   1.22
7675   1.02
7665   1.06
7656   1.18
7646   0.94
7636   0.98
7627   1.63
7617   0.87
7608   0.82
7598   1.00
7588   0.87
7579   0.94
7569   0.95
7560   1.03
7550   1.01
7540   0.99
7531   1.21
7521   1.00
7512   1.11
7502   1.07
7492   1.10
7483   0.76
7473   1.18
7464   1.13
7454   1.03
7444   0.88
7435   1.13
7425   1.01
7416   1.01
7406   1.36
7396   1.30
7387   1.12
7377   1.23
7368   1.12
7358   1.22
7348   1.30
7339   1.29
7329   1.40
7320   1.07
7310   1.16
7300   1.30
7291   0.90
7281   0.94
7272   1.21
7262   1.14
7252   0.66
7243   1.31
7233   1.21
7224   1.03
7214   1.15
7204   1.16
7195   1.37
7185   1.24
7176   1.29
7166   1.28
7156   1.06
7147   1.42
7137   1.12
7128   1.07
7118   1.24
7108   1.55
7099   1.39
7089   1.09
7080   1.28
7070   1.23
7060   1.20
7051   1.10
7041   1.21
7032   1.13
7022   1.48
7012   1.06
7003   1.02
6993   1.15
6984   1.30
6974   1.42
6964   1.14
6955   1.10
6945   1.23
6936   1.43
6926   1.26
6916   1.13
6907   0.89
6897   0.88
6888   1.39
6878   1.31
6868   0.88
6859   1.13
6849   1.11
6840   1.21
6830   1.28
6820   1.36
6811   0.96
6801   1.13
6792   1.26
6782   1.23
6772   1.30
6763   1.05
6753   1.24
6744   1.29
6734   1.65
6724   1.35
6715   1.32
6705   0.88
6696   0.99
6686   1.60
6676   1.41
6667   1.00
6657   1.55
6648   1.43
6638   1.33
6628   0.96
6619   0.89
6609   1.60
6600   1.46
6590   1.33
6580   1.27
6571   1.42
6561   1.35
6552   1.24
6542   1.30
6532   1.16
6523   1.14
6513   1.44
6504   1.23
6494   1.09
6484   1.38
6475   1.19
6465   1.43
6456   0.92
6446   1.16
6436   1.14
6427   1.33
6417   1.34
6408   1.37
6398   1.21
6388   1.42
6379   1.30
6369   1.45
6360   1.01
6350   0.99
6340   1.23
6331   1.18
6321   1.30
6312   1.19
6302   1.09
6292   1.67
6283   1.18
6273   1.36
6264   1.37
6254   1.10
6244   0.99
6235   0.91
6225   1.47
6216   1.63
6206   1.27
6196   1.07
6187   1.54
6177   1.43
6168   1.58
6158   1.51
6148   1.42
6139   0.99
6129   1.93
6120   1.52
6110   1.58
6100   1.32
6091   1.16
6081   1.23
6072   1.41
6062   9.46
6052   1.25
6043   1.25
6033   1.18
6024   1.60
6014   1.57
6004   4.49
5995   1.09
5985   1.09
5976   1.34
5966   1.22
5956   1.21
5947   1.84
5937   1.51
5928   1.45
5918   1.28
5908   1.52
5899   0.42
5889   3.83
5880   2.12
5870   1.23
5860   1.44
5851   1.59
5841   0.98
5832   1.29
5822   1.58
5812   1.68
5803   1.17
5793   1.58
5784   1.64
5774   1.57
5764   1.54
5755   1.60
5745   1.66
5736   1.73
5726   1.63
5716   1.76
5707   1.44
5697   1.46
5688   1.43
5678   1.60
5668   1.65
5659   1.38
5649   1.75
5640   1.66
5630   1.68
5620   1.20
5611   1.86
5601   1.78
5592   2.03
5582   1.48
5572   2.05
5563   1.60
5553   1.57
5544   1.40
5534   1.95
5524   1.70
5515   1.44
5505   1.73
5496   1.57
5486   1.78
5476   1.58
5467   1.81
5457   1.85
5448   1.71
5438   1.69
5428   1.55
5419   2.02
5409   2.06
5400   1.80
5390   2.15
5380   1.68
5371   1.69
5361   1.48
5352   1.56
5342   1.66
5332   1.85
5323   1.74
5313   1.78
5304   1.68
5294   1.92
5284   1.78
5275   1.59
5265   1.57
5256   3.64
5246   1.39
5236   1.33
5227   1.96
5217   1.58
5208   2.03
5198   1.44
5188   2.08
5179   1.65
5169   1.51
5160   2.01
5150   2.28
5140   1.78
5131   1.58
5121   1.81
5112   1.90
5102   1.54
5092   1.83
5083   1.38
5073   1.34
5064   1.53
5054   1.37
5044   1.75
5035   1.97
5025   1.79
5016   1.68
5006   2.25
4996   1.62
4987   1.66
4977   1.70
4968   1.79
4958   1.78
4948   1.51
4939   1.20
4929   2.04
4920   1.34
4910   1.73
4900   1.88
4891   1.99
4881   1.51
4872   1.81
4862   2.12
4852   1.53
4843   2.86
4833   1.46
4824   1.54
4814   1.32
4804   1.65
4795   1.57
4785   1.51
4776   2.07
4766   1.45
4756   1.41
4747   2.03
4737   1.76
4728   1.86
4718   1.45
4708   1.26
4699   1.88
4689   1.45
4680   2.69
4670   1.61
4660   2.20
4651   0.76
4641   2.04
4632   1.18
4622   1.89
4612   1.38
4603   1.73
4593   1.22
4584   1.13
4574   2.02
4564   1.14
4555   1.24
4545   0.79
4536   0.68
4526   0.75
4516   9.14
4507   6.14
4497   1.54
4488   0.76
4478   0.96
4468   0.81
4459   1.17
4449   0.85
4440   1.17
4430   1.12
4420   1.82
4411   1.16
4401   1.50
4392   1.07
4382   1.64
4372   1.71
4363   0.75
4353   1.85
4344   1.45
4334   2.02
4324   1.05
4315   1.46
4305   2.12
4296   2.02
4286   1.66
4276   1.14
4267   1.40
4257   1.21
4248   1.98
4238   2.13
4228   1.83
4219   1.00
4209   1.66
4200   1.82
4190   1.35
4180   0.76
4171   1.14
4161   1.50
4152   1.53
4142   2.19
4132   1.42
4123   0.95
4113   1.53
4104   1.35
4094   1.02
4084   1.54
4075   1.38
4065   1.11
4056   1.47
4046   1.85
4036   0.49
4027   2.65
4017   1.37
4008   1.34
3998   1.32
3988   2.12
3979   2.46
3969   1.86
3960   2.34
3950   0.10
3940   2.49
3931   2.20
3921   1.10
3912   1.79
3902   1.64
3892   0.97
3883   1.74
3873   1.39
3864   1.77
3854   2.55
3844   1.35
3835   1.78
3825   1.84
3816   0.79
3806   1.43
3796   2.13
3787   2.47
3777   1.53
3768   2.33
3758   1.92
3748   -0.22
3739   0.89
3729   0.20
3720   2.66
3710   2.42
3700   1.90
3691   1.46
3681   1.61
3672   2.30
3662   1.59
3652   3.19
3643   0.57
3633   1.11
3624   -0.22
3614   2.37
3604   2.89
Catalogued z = 0.21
